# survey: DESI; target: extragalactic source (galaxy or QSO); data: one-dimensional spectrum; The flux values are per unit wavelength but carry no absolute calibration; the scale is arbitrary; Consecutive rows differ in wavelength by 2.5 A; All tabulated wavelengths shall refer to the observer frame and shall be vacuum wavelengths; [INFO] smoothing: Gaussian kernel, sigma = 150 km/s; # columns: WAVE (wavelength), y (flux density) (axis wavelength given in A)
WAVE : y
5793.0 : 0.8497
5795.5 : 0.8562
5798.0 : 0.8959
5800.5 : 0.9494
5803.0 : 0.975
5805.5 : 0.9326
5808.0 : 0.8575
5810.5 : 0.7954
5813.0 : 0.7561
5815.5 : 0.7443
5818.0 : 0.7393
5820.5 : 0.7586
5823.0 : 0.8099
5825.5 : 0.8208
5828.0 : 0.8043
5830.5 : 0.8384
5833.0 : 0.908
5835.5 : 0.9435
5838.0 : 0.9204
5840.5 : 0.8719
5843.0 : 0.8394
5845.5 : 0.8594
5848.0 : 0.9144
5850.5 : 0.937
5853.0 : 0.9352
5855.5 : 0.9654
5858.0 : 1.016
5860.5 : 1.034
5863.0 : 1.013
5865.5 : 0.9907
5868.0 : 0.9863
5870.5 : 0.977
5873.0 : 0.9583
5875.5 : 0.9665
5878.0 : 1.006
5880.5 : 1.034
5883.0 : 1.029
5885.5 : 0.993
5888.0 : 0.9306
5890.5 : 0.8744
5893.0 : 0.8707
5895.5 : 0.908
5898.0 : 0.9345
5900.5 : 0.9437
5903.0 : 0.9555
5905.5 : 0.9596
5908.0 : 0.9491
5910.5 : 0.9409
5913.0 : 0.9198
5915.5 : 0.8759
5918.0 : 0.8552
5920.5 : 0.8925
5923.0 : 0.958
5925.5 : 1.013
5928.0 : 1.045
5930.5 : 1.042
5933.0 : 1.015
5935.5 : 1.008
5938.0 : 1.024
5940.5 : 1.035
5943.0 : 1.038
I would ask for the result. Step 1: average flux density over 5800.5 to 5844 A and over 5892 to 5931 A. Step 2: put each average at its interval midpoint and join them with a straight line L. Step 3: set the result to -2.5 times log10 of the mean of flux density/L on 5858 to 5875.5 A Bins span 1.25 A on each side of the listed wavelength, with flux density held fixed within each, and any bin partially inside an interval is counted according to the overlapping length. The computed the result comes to -0.12 mag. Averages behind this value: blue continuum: 0.845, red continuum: 0.94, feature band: 0.993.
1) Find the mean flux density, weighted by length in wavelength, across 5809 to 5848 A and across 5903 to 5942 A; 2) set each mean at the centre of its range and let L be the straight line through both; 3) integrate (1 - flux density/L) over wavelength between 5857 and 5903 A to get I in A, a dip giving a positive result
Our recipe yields -3.3 A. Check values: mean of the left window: 0.83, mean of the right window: 0.969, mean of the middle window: 0.97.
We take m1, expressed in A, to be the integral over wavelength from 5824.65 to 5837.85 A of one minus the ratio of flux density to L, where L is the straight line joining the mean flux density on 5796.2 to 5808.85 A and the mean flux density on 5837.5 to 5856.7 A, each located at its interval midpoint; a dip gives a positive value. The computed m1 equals 0.60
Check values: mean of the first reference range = 0.921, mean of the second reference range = 0.905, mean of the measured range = 0.869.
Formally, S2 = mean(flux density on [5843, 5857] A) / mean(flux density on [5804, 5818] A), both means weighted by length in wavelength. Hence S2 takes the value 1.13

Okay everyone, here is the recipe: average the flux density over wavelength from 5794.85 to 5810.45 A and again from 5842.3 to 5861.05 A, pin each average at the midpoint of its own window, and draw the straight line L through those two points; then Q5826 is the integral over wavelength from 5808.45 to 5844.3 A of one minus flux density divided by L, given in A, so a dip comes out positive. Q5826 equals 3.7 A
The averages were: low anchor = 0.904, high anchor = 0.937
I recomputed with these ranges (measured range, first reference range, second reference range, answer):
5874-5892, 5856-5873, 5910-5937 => 0.22 A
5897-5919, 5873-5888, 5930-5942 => 1.80 A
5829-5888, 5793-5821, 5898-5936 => -3.64 A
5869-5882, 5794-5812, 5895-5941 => -0.74 A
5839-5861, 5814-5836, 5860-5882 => -0.32 A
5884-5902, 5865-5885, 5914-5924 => 0.55 A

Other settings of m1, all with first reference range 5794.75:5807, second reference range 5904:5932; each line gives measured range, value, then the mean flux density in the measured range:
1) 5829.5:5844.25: 0.69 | 0.888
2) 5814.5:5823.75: 1.66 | 0.761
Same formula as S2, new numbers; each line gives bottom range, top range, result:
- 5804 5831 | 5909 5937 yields 1.19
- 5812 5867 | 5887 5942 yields 1.08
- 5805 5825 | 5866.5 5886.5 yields 1.25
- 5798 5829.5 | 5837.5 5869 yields 1.14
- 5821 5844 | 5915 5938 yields 1.13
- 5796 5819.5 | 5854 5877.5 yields 1.17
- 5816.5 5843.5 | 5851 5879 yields 1.17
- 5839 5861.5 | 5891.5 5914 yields 1.00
